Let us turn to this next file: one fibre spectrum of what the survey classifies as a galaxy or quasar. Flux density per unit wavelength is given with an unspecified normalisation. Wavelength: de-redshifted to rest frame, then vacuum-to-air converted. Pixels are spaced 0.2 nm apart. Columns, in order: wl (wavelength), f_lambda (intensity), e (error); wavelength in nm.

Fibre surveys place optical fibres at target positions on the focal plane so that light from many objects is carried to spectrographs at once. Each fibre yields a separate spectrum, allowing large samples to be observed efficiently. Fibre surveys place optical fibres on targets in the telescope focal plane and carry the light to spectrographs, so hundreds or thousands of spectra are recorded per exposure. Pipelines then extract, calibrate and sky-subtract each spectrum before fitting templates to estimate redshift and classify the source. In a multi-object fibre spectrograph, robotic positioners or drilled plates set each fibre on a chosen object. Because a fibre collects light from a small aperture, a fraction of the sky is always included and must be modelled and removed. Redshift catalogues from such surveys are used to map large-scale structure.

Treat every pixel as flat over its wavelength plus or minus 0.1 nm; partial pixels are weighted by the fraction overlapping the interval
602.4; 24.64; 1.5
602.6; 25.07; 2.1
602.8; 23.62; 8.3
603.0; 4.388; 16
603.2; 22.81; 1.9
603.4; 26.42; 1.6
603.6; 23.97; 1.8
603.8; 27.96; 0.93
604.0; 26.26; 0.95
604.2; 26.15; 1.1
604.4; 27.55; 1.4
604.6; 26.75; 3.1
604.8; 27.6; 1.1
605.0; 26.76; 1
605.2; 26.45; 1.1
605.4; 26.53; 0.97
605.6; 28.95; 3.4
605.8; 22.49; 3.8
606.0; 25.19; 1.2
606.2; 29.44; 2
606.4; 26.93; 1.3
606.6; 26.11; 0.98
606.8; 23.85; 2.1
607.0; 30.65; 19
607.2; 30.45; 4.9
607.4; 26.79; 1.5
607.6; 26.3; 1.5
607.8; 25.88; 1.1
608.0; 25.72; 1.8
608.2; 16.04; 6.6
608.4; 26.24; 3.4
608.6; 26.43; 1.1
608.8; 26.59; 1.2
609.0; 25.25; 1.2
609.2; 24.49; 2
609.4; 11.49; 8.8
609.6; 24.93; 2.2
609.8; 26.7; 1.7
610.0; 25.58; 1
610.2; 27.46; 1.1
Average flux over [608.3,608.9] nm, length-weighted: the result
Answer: 26.4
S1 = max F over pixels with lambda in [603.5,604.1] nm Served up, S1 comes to 27.96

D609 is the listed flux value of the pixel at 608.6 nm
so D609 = 26.43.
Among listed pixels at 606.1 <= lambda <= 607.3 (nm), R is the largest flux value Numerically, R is 30.65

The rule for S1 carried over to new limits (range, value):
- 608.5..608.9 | 26.59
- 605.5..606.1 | 28.95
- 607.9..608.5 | 26.24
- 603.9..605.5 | 27.6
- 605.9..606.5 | 29.44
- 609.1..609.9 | 26.7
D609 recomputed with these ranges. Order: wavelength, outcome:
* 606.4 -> 26.93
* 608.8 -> 26.59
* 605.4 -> 26.53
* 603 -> 4.388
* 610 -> 25.58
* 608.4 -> 26.24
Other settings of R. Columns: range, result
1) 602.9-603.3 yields 22.81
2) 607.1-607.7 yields 30.45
